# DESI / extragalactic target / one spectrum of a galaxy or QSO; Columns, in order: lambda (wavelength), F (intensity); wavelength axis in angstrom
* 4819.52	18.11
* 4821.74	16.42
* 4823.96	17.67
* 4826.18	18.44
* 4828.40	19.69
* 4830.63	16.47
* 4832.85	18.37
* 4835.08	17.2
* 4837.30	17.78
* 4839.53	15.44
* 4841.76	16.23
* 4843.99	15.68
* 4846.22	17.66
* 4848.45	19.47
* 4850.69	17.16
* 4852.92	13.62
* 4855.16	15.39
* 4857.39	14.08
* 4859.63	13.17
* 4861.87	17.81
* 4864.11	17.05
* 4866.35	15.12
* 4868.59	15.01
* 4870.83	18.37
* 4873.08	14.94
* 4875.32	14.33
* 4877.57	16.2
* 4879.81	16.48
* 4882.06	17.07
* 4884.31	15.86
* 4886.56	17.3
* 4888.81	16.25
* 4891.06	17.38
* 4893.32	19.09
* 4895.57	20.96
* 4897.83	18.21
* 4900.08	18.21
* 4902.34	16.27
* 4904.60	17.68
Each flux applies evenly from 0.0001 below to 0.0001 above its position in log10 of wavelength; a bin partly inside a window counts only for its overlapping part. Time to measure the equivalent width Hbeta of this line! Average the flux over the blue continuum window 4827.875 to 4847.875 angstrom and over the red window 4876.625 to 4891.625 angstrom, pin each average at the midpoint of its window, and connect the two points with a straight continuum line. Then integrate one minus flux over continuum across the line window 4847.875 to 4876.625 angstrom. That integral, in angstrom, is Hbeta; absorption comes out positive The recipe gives 1.9 angstrom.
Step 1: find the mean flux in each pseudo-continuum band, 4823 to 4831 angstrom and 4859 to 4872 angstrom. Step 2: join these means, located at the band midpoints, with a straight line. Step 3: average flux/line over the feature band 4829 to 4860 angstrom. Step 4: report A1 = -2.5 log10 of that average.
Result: 0.06 mag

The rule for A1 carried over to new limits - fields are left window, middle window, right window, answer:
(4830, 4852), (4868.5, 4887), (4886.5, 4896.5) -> 0.111 mag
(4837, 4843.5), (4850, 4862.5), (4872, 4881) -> 0.062 mag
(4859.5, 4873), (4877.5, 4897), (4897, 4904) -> -0.027 mag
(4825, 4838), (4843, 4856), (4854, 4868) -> -0.006 mag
